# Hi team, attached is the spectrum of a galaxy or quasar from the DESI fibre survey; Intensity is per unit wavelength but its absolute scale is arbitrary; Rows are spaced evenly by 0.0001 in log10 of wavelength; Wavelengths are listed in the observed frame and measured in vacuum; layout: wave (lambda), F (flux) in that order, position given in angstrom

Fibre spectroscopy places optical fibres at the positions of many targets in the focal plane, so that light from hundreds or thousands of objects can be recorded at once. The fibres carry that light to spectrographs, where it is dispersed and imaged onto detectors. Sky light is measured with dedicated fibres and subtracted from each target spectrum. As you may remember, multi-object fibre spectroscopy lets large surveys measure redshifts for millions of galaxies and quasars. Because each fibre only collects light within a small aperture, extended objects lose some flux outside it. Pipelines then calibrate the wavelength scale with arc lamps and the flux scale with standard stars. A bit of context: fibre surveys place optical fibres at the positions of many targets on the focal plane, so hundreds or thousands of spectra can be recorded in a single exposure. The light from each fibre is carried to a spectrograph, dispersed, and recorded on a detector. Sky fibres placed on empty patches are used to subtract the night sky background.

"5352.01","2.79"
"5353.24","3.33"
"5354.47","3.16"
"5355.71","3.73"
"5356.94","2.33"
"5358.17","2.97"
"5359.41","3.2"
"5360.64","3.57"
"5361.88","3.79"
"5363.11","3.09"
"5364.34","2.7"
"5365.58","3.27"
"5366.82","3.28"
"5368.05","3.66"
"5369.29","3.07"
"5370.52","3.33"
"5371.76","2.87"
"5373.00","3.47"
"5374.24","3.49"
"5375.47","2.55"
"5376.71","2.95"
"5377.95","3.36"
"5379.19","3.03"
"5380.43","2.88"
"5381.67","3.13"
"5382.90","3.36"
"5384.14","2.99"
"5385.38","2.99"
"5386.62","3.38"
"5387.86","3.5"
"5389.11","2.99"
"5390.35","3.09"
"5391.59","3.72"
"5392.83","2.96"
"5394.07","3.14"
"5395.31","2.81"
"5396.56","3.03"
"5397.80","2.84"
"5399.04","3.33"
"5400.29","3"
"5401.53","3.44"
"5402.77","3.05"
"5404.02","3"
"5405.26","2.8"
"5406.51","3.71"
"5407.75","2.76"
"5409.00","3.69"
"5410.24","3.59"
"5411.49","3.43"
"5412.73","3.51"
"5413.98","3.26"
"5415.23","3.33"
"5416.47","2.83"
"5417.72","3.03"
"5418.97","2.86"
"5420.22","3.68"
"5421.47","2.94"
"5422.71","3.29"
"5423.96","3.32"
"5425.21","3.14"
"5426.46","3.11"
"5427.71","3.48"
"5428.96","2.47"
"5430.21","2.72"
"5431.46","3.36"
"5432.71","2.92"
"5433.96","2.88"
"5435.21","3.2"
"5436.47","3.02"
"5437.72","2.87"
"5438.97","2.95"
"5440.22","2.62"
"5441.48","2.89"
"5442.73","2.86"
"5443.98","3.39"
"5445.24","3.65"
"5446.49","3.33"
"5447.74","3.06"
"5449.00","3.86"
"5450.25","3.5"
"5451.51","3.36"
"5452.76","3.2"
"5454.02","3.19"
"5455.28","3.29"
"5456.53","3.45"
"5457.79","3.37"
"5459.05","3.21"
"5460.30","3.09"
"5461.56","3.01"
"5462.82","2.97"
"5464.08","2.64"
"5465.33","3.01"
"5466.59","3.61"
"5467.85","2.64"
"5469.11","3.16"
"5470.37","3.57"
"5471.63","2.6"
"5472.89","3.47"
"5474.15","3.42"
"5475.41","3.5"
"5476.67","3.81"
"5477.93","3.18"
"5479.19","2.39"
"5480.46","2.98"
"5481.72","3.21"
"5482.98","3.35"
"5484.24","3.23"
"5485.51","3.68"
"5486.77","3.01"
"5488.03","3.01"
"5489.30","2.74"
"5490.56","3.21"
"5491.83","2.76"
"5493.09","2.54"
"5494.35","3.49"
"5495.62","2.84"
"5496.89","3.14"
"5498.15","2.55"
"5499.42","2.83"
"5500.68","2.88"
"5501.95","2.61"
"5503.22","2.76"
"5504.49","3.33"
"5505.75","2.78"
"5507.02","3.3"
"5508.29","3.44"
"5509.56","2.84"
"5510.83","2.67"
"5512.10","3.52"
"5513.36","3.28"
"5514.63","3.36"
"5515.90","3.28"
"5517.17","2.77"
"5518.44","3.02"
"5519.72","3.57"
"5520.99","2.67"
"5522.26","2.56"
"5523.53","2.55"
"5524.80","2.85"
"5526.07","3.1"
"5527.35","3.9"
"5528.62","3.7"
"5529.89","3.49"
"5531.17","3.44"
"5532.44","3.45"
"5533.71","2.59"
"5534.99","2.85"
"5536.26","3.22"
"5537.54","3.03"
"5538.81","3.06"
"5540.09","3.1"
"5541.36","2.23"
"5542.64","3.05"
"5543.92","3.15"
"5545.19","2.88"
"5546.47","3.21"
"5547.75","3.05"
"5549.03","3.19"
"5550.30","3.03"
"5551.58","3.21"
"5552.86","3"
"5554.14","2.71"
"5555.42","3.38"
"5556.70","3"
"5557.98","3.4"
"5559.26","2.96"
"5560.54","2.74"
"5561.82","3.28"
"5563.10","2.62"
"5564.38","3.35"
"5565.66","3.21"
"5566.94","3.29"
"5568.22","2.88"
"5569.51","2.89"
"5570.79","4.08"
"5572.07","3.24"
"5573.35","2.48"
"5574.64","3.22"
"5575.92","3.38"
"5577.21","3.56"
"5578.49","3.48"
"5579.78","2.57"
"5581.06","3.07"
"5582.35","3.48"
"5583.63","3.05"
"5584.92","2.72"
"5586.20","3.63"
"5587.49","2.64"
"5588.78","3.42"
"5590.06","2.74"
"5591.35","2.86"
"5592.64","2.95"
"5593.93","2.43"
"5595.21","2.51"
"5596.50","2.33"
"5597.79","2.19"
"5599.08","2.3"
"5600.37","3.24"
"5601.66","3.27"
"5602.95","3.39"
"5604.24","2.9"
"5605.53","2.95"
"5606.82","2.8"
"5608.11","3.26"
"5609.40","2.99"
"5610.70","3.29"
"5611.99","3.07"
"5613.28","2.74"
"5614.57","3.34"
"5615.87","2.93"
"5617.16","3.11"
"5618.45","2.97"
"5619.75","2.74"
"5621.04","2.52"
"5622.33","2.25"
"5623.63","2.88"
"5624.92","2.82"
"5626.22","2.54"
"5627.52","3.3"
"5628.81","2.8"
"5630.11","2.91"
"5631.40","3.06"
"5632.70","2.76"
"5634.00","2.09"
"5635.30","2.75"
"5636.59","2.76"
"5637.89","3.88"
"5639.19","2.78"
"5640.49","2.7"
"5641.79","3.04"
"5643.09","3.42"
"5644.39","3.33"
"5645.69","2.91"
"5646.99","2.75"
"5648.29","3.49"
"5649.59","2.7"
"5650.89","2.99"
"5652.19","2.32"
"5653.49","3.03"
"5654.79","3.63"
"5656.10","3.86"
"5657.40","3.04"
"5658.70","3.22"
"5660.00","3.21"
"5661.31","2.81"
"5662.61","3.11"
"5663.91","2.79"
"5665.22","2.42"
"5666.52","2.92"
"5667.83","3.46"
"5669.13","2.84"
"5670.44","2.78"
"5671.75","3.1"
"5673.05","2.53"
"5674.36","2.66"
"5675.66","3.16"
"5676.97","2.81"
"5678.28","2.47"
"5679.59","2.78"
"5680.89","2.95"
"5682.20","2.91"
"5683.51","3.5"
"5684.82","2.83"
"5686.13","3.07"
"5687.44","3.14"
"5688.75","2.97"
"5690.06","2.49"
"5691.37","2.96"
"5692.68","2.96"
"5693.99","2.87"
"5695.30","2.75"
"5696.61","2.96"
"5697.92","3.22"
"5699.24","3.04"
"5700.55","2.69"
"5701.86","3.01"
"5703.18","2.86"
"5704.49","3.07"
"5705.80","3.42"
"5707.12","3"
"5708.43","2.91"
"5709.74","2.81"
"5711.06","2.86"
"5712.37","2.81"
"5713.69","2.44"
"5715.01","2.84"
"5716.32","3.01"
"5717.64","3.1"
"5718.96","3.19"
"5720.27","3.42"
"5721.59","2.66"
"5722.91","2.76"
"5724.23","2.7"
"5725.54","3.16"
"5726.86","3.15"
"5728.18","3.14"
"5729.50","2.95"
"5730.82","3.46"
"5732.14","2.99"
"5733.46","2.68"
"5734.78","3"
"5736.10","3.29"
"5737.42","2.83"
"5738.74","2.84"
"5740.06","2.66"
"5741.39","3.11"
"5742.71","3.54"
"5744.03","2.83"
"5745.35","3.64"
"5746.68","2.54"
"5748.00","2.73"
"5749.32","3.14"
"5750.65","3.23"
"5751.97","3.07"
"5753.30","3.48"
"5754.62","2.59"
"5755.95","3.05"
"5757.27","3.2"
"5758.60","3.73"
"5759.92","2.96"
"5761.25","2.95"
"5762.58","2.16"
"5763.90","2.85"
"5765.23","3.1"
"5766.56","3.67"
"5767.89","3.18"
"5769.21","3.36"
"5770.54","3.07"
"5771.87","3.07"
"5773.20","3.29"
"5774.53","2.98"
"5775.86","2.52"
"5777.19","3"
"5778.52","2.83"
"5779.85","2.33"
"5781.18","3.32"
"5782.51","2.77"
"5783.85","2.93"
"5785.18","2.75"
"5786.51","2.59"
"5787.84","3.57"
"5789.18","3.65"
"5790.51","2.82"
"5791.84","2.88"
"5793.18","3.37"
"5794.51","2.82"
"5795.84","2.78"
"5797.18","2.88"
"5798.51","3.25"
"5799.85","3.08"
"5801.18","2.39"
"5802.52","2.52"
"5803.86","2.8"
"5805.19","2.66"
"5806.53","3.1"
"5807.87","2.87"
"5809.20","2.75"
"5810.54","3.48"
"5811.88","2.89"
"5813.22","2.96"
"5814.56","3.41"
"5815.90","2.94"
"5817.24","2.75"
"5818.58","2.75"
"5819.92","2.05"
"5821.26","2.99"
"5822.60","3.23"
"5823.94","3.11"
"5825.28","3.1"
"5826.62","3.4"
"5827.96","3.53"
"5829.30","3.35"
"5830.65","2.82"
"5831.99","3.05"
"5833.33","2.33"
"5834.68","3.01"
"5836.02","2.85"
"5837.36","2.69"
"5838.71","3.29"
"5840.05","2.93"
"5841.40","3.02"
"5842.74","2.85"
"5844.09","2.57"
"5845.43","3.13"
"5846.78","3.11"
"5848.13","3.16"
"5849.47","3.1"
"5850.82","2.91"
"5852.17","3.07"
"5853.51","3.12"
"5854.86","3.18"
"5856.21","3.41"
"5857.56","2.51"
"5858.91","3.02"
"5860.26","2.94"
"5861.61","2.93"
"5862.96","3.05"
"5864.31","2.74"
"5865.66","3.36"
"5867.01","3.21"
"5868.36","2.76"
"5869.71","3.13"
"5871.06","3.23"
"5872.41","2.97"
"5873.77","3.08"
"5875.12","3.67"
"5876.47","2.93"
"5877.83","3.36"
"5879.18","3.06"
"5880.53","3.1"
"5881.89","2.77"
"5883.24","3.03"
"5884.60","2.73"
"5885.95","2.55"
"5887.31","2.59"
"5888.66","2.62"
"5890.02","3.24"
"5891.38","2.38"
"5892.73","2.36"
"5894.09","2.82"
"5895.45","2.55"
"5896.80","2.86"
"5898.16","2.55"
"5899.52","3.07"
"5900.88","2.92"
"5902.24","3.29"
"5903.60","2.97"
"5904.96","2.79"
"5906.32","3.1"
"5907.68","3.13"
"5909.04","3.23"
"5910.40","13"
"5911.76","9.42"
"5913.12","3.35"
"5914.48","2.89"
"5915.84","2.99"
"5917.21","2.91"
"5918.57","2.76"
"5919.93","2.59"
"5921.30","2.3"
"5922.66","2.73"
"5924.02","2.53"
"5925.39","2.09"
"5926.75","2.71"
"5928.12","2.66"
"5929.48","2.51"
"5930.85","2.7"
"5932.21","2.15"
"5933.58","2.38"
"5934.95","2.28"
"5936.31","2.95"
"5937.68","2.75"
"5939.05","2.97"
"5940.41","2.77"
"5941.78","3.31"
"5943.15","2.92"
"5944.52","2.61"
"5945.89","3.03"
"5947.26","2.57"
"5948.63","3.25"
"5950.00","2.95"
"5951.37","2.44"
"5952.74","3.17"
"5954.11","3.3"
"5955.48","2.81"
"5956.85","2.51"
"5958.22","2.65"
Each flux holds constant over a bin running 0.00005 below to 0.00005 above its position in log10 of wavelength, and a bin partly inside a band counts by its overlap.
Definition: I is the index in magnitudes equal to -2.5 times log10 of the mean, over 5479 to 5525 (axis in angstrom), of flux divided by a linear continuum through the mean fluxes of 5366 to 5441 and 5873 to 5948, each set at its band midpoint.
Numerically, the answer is 0.05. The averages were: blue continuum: 3.14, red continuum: 3.12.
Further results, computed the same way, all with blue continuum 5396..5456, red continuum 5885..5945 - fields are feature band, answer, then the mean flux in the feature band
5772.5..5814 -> 0.08 mag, 2.93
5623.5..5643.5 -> 0.09 mag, 2.9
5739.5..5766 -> 0.04 mag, 3.03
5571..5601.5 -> 0.07 mag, 2.96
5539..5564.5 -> 0.05 mag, 3.02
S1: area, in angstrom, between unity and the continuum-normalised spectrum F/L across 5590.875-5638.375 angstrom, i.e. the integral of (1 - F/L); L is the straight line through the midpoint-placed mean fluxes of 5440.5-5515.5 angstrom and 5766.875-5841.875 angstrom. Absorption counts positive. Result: 3.20 angstrom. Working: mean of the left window 3.13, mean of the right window 2.97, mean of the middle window 2.86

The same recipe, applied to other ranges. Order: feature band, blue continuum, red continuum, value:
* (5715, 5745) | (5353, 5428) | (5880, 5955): 1.03 angstrom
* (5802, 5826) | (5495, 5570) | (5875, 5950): 1.45 angstrom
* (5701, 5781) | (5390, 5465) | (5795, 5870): 0.16 angstrom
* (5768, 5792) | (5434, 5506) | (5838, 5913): 1.80 angstrom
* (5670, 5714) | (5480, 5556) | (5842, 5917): 3.49 angstrom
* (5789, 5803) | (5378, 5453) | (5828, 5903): 0.27 angstrom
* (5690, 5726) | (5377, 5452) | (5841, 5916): 3.30 angstrom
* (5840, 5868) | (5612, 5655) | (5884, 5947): 0.60 angstrom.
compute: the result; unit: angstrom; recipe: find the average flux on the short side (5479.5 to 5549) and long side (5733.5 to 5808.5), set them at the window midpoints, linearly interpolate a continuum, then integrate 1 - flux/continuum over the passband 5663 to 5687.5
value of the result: 1.0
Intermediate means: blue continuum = 3.06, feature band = 2.9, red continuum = 2.99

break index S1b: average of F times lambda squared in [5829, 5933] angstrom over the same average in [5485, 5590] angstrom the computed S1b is 1.14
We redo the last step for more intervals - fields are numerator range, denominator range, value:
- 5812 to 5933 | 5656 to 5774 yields 1.09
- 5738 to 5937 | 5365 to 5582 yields 1.11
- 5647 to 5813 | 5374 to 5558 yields 1.05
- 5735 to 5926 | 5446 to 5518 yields 1.12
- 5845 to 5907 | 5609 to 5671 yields 1.09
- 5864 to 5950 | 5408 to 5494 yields 1.16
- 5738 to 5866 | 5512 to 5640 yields 1.08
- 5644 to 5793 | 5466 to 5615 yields 1.04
